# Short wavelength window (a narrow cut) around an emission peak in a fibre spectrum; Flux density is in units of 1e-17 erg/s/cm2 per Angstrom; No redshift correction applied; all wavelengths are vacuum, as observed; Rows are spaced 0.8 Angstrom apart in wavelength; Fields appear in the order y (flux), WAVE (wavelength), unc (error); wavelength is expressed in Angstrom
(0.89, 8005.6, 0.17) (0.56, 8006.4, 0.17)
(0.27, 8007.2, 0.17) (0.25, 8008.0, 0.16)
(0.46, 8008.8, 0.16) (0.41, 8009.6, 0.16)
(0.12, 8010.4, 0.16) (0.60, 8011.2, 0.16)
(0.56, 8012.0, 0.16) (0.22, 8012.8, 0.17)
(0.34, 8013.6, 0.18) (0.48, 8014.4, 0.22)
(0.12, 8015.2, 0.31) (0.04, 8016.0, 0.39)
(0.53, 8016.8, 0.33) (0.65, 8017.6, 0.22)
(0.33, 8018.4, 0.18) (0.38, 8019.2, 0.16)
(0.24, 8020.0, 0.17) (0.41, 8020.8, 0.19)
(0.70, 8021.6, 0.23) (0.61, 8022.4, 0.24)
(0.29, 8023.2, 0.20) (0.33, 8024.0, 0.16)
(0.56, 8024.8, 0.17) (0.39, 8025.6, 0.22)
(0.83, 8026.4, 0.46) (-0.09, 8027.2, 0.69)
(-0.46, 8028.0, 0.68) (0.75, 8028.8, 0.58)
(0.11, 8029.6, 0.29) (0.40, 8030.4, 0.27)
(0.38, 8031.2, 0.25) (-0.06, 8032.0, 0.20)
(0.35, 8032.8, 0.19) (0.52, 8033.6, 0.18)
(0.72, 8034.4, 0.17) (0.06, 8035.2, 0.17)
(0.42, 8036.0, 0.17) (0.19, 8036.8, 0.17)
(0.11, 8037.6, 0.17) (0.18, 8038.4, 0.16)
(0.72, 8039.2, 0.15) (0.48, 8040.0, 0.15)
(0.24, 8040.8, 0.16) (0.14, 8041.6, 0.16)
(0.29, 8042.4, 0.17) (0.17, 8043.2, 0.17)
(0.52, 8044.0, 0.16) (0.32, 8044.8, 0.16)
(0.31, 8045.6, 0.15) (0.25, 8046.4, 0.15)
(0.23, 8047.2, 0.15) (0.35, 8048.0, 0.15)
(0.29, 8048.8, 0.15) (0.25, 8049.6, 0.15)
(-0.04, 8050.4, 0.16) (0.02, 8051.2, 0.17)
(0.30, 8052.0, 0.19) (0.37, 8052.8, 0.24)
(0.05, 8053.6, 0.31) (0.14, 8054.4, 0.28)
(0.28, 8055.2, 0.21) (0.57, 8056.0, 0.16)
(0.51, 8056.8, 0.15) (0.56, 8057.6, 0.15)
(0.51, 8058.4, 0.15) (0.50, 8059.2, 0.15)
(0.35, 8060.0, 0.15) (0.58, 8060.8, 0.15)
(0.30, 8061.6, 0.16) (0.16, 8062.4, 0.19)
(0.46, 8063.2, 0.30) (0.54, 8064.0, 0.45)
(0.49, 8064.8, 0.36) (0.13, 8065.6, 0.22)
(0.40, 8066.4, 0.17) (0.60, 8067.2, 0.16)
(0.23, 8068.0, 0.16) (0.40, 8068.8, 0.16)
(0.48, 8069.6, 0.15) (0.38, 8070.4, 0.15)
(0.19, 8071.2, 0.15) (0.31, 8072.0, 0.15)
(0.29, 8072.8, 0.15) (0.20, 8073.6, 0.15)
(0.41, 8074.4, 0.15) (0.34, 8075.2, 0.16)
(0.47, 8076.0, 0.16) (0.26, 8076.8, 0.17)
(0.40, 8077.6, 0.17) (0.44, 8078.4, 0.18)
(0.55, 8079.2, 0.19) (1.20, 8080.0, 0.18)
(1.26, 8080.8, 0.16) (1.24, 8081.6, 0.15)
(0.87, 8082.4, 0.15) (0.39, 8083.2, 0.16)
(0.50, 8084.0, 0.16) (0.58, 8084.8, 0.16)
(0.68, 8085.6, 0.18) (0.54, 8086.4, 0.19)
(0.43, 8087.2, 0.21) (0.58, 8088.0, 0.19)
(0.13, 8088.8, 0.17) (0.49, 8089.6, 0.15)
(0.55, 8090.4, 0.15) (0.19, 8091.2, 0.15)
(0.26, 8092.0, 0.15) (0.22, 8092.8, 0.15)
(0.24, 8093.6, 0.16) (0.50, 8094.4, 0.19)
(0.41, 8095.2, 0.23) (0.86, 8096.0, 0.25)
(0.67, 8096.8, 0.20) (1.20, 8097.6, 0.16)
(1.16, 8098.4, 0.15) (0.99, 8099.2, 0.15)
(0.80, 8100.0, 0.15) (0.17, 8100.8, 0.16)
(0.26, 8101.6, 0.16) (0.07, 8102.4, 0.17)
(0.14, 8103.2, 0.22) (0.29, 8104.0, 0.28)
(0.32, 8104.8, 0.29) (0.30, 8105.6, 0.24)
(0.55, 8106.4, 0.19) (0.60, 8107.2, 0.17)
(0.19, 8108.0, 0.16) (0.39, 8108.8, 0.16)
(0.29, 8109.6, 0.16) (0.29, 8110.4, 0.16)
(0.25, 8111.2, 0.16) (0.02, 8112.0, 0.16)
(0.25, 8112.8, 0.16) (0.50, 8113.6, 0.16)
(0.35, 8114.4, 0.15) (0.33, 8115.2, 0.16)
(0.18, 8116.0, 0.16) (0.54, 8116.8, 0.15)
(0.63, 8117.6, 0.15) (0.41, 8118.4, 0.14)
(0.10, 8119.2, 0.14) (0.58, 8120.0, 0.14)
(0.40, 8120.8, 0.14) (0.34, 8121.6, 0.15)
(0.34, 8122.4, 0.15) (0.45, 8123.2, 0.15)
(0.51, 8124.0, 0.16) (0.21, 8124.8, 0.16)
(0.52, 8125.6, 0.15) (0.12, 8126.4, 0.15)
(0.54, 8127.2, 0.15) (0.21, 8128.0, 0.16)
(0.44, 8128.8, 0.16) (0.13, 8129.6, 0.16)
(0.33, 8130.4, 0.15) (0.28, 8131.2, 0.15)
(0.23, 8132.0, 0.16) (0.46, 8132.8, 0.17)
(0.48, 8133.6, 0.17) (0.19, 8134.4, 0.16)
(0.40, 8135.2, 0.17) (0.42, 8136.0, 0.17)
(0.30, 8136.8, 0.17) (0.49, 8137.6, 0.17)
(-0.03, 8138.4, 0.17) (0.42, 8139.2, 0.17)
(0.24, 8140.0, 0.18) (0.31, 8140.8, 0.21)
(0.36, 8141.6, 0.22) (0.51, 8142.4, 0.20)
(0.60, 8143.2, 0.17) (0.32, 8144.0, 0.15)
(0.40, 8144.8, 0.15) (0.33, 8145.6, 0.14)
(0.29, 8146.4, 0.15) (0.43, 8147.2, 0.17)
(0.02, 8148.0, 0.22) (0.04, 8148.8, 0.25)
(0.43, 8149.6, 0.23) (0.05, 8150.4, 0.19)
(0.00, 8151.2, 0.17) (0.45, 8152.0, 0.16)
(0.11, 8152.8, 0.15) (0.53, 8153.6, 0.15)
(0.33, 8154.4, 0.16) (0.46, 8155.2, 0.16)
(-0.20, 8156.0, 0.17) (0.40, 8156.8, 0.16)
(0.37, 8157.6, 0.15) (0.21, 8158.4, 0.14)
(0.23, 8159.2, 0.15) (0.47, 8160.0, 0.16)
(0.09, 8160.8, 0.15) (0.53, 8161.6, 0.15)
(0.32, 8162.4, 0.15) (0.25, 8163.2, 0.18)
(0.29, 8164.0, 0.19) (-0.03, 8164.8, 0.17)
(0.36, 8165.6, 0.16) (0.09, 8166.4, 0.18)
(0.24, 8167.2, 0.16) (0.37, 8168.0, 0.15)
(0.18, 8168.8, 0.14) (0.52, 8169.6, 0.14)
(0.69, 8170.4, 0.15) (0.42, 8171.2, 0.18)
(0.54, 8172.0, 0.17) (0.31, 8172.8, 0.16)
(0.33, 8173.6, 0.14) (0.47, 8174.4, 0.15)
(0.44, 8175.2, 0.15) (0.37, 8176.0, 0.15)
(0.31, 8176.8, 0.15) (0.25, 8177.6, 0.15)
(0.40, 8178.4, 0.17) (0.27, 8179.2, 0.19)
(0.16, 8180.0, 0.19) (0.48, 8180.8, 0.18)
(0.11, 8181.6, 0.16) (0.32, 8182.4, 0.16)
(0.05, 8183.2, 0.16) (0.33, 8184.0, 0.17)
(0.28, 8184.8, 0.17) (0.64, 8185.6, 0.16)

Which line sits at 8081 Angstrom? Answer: [S II]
